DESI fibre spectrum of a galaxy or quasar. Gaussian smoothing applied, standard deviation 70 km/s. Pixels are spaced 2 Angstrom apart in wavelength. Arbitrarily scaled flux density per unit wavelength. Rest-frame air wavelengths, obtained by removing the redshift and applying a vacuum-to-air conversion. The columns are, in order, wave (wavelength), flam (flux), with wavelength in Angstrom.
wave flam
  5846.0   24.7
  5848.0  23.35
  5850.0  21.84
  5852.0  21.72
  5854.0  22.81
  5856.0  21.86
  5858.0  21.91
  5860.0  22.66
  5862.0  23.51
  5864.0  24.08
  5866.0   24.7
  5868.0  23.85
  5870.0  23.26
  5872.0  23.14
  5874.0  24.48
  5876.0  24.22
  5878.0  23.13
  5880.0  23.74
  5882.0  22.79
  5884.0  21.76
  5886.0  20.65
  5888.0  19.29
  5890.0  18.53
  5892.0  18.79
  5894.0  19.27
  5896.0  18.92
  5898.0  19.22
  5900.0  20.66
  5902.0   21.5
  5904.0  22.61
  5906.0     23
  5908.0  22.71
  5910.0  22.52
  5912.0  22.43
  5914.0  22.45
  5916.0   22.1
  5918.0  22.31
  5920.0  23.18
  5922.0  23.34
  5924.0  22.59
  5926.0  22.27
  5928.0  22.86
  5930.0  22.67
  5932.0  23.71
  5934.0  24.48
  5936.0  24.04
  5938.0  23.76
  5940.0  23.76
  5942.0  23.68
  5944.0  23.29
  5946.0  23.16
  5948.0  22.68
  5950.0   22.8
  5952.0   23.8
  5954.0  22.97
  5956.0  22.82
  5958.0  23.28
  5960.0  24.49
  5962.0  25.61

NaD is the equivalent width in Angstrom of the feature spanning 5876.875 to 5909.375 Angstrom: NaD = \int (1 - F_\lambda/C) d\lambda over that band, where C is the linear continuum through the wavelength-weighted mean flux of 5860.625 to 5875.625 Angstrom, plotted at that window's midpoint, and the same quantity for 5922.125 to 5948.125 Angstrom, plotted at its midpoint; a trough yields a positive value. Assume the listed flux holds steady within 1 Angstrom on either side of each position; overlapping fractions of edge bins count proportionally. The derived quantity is 3.6 Angstrom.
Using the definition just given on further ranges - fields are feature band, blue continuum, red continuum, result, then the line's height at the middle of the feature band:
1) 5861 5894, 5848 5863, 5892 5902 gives -2.25 Angstrom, 20.9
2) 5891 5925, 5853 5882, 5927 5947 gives 2.67 Angstrom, 23.5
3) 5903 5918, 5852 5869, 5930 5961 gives 0.51 Angstrom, 23.3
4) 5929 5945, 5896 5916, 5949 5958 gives -0.73 Angstrom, 22.6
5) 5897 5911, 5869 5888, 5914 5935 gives 0.69 Angstrom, 22.9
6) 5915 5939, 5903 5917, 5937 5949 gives -0.13 Angstrom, 23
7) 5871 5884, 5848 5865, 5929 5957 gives -0.37 Angstrom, 22.8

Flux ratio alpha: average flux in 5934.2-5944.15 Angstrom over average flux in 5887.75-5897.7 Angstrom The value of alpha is 1.26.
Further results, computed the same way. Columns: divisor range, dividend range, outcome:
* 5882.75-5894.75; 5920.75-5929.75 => 1.15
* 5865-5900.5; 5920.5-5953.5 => 1.07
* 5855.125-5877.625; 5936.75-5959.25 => 0.99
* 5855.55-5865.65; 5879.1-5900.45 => 0.88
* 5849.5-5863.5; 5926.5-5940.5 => 1.05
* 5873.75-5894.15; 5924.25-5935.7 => 1.08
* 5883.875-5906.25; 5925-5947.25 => 1.16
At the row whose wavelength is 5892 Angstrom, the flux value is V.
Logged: 18.79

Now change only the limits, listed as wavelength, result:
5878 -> 23.13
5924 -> 22.59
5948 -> 22.68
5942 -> 23.68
